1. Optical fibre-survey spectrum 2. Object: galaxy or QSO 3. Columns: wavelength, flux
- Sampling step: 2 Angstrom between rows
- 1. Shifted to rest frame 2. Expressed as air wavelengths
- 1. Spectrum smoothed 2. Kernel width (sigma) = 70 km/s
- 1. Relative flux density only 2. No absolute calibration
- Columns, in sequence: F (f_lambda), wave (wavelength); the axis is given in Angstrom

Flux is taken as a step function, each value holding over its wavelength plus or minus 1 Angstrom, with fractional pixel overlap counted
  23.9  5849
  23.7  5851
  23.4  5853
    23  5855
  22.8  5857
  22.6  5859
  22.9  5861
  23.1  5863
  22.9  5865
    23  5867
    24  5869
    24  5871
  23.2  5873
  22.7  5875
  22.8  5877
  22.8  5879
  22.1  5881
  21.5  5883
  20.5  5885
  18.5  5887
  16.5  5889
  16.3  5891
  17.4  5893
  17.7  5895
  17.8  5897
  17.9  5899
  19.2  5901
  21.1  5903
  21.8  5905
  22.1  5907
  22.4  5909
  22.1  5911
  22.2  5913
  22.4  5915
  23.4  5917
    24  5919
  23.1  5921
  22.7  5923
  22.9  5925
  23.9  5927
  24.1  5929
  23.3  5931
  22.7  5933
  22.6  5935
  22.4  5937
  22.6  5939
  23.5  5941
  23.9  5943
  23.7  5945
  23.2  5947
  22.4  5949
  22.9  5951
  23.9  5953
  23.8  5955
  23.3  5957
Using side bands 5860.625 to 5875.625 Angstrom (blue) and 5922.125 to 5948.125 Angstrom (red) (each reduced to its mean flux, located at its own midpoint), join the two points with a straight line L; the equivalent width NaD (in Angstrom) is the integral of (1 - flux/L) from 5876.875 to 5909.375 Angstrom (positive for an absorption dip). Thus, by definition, 4.8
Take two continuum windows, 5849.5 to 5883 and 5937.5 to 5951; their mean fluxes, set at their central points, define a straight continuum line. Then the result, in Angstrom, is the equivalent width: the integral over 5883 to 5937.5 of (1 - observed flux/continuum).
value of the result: 4.6 Angstrom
